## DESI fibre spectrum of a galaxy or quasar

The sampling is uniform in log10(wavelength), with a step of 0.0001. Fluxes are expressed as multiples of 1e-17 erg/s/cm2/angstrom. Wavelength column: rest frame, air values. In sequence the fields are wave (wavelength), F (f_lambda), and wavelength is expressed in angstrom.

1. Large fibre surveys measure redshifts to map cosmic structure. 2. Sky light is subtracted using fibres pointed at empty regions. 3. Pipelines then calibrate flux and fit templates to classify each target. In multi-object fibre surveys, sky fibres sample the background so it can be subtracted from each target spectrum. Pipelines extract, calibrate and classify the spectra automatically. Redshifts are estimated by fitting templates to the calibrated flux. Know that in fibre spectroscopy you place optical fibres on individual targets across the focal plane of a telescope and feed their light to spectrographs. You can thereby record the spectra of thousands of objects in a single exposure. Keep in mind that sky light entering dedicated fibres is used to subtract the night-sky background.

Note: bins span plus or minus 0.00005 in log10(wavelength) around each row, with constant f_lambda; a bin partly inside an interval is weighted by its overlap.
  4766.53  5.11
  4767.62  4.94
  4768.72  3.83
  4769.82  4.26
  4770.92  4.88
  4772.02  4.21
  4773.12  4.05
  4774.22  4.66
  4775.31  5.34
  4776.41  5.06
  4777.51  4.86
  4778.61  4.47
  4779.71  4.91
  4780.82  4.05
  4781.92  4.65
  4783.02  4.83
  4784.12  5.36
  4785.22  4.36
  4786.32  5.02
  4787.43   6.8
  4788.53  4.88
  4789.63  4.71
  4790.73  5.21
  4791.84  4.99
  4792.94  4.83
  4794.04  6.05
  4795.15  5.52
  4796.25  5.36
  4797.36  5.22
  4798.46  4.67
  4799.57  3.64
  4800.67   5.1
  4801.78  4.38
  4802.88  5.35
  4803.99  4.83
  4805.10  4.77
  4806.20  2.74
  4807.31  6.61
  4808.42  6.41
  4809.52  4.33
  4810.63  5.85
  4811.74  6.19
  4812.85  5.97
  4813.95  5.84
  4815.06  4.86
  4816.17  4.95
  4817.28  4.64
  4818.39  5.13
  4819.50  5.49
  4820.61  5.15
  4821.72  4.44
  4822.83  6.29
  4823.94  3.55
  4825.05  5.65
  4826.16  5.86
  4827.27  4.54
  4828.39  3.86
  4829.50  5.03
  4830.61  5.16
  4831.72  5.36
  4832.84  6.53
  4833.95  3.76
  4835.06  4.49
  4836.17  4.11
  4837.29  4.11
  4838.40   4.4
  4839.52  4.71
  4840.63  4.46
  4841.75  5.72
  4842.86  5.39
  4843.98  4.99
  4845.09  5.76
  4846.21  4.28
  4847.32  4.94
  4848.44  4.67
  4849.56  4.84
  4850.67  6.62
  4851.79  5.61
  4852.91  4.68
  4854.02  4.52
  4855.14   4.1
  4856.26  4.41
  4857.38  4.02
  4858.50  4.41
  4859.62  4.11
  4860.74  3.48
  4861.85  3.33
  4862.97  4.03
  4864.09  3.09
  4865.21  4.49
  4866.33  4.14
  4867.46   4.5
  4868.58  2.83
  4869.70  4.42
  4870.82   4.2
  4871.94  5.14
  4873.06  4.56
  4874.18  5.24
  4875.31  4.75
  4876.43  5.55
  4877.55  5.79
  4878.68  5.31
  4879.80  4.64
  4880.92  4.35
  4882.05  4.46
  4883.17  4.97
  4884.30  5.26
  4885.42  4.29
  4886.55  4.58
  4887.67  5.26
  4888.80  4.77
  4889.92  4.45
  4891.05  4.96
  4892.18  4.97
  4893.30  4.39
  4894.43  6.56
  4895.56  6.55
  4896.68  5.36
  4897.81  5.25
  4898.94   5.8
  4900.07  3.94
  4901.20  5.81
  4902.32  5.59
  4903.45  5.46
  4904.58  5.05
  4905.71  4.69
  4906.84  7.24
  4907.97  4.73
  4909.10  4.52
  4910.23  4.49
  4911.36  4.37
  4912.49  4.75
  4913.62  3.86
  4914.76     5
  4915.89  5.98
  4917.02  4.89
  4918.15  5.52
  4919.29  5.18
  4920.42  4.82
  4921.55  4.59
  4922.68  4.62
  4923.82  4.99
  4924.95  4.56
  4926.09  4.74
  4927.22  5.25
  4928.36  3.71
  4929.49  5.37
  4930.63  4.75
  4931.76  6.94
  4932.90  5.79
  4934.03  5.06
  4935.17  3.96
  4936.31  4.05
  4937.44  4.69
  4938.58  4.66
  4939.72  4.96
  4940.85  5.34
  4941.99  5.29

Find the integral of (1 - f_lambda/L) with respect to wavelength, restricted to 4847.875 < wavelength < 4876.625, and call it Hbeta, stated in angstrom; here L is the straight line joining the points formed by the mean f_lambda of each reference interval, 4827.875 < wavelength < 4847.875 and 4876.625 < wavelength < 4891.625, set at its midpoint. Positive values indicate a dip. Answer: 2.5 angstrom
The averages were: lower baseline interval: 4.84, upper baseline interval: 4.87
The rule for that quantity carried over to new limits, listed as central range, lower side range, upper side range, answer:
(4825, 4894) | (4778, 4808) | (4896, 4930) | 3.9 angstrom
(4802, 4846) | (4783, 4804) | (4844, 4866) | -2.4 angstrom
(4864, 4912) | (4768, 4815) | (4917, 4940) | 0.1 angstrom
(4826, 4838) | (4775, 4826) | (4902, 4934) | 0.7 angstrom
